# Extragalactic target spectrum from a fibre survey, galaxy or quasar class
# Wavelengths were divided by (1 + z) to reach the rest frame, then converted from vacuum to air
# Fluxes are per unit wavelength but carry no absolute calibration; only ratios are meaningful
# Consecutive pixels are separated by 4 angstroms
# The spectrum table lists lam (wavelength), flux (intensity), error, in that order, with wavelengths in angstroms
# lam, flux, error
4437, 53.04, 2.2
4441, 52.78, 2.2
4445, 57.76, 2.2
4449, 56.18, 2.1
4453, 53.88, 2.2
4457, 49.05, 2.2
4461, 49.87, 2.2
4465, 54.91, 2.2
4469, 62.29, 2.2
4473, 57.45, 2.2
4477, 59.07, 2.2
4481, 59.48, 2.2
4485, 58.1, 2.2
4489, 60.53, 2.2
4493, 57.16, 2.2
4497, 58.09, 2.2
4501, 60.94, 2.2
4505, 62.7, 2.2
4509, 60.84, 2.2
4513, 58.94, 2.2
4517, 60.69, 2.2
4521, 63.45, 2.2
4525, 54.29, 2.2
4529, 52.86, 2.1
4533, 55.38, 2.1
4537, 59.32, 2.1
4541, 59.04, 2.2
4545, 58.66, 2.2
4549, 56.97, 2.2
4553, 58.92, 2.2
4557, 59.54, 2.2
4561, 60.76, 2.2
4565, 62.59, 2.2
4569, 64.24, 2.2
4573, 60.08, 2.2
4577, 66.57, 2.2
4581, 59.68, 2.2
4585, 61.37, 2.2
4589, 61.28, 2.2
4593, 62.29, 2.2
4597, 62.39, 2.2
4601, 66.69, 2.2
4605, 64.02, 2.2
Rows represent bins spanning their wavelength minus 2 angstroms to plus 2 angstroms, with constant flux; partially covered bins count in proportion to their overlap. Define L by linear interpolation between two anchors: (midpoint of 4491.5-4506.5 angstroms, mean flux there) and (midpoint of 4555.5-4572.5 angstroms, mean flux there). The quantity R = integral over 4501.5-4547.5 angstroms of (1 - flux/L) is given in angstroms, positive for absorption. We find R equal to 1.3 angstroms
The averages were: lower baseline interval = 59.7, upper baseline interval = 61.7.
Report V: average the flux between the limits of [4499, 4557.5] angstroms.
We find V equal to 58.8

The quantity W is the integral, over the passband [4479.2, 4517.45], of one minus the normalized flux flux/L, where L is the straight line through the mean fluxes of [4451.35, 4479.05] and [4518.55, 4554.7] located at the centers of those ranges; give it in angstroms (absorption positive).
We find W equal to -2.26 angstroms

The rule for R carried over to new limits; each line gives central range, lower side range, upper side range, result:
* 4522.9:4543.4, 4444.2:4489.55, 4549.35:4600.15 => 1.15 angstroms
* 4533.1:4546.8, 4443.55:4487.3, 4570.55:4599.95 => 0.32 angstroms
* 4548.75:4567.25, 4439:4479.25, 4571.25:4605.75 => 0.27 angstroms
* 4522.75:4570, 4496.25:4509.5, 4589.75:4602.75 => 2.78 angstroms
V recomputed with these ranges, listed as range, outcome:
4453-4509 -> 57.6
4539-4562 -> 58.9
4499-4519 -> 60.8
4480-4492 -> 59.2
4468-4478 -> 59.4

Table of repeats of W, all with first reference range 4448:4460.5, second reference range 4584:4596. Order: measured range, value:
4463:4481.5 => -1.7 angstroms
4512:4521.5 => -0.7 angstroms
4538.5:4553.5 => 0.1 angstroms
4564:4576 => -0.5 angstroms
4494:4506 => -1.0 angstroms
